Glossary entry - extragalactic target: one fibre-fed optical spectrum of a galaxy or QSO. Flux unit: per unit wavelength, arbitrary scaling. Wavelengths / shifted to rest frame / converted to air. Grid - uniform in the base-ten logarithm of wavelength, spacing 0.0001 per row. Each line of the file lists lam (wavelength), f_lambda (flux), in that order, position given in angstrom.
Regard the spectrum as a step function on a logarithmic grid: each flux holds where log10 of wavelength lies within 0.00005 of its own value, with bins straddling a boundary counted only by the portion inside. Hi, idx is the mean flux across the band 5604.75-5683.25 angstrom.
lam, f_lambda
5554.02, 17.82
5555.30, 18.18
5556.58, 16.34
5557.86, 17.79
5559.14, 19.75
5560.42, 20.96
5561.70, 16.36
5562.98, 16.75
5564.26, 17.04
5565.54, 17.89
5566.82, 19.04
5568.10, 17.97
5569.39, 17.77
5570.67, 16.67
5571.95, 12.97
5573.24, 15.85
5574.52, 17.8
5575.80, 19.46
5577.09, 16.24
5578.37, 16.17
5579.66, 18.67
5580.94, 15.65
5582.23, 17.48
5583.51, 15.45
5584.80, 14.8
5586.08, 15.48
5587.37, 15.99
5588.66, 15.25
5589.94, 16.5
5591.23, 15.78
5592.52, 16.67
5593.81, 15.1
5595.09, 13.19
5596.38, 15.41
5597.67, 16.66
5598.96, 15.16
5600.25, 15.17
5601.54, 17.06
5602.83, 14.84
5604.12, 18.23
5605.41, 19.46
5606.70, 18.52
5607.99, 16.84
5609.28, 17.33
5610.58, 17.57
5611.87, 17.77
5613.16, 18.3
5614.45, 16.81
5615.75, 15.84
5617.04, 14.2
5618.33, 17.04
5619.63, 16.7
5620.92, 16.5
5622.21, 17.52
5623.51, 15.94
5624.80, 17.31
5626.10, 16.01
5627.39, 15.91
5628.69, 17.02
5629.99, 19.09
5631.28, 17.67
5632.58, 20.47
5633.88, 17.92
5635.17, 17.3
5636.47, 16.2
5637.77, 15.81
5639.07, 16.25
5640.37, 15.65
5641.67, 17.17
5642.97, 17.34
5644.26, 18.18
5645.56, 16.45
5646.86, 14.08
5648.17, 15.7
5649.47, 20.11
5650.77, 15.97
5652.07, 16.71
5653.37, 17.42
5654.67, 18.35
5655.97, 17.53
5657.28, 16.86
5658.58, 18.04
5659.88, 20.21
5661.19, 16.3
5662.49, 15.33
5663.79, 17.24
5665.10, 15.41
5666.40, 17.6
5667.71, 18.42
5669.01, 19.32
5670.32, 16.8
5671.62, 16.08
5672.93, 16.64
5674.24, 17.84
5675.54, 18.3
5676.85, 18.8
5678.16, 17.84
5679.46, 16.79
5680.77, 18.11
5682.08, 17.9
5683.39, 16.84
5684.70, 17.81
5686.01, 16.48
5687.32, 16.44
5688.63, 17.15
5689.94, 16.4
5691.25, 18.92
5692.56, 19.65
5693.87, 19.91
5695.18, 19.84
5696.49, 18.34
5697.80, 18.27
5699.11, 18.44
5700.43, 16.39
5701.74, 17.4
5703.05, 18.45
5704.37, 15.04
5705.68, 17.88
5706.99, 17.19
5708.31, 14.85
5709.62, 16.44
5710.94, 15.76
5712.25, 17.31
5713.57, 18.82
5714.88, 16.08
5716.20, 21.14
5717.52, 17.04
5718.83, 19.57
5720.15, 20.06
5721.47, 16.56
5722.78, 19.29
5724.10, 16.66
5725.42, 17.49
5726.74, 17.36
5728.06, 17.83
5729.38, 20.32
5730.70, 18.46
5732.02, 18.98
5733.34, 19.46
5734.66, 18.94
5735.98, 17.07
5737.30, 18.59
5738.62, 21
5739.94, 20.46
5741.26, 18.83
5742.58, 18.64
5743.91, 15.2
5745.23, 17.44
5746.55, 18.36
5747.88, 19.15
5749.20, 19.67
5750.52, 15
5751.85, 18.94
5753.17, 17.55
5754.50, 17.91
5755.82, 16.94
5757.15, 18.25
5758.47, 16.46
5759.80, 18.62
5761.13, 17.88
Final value 17.2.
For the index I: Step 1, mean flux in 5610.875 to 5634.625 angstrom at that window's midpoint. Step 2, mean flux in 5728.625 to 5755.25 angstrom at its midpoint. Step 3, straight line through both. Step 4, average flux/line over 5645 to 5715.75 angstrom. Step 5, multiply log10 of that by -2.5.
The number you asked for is 0.02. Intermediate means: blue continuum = 17.1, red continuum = 18.5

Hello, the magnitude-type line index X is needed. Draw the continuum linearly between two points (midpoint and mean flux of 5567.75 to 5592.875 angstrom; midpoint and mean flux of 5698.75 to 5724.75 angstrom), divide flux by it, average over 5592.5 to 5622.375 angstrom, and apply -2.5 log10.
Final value 0.005 mag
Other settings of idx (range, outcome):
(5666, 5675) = 17.5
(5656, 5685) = 17.5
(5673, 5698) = 17.9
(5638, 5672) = 17.1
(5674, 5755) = 18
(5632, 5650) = 17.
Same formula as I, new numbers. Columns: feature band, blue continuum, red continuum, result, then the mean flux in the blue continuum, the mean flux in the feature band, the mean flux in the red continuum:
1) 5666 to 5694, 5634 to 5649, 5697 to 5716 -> -0.05 mag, 16.5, 17.7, 17.1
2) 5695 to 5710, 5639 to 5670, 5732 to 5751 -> 0.03 mag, 17.2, 17.3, 18.5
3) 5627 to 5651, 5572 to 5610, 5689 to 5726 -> -0.01 mag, 16.4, 17.1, 17.8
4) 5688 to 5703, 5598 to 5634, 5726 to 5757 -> -0.02 mag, 17.1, 18.3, 18.3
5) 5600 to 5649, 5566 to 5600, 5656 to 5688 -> -0.01 mag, 16.3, 16.9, 17.4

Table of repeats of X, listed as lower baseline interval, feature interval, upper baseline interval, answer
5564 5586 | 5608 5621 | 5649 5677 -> 0.02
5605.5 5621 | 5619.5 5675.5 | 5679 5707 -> 0.01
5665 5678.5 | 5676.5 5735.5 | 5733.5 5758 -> 0.00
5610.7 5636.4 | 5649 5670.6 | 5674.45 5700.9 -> 0.01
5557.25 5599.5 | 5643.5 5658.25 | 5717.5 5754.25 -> 0.02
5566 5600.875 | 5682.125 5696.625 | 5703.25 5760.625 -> -0.03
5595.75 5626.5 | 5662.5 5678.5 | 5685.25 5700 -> 0.02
